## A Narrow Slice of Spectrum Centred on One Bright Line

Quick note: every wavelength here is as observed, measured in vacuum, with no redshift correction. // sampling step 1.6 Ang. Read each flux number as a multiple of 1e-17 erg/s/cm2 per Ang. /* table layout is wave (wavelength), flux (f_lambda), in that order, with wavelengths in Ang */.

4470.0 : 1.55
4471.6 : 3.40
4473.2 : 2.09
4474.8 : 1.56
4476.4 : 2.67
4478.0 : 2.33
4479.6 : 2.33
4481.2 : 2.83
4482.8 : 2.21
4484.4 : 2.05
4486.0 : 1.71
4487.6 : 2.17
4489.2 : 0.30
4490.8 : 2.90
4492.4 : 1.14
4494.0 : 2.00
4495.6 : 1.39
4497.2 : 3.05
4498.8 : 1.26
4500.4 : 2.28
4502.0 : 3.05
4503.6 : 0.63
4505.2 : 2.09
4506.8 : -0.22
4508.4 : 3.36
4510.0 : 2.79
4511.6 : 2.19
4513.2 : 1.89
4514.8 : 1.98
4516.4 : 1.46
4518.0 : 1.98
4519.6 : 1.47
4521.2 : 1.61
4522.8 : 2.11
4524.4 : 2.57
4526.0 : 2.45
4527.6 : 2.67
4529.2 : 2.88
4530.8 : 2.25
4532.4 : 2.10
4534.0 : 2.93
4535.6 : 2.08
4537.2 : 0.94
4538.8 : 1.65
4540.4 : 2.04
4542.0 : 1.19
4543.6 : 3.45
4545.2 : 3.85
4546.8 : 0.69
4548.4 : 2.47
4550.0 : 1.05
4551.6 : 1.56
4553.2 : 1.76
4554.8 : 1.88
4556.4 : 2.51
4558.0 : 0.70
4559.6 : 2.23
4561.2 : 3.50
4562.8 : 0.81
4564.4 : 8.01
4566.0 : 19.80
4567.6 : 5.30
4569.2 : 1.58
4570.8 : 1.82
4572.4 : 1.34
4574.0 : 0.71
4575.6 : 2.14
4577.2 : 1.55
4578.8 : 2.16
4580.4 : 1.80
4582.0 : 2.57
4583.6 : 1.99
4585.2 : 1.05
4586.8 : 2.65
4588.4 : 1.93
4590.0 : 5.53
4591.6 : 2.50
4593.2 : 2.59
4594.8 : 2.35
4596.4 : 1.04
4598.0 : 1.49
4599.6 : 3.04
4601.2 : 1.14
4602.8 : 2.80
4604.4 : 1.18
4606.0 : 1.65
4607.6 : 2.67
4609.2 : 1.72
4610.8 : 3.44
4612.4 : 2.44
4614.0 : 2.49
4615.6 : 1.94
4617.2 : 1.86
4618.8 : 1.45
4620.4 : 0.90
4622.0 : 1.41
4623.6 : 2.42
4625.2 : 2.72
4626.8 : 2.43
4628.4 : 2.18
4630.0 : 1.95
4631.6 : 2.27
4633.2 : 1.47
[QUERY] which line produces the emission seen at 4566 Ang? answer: H-gamma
